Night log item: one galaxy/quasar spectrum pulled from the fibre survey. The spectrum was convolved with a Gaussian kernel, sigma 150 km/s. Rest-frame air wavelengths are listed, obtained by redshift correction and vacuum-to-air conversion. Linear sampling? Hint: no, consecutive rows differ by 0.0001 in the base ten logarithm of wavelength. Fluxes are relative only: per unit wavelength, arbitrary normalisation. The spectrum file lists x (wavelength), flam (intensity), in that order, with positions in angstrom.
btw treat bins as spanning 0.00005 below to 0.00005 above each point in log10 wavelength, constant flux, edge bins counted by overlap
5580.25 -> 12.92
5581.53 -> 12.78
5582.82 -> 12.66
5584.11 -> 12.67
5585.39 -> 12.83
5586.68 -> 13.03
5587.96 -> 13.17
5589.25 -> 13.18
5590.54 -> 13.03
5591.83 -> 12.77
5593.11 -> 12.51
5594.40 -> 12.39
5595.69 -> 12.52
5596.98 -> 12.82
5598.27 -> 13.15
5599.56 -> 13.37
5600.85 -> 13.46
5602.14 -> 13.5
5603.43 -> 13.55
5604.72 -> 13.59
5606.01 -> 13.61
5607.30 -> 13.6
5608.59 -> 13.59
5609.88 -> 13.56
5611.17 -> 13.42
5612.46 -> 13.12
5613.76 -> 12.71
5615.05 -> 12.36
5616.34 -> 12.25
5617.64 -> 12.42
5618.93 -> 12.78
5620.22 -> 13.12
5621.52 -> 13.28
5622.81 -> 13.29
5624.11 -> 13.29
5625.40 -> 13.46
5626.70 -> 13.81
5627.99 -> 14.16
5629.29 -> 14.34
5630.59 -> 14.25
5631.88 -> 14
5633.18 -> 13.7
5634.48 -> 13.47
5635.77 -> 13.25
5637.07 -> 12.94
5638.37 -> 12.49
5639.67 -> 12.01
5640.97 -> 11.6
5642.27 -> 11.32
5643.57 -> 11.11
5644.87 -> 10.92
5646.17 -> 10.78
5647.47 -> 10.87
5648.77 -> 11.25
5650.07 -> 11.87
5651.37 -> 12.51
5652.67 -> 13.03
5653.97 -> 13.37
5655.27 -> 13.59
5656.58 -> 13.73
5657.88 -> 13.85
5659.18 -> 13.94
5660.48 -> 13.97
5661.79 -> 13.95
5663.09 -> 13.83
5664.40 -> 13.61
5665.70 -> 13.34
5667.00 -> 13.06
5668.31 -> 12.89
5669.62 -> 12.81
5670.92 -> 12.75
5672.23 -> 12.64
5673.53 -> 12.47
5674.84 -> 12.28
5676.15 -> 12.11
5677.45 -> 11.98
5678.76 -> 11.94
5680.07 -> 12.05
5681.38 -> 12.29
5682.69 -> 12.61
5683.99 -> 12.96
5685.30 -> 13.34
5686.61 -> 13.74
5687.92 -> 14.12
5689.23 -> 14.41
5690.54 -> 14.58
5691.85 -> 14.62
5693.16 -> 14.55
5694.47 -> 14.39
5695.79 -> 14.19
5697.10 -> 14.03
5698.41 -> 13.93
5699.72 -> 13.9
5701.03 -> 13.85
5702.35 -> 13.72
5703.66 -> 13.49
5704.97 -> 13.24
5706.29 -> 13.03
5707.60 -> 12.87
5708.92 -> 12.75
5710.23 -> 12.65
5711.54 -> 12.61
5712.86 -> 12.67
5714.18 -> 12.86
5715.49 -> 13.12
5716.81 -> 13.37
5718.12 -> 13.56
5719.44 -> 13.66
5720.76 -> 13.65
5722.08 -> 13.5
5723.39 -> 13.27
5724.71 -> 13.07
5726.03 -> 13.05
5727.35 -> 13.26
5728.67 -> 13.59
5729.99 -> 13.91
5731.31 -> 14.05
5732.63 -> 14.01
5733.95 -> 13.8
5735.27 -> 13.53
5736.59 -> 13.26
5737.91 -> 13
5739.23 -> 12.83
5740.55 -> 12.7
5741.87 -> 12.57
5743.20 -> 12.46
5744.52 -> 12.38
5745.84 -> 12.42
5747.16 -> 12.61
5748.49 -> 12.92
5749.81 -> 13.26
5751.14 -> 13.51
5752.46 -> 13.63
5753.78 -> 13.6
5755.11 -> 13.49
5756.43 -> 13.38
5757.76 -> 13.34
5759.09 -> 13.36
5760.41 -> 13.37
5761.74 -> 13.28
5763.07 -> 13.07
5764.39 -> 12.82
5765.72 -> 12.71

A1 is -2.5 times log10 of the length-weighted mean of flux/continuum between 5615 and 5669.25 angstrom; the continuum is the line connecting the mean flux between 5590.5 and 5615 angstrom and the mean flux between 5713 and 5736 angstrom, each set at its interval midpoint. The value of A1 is 0.03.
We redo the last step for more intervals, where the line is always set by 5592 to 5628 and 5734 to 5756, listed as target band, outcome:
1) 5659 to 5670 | -0.03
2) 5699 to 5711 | -0.02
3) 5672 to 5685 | 0.06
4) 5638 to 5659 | 0.08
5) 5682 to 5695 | -0.07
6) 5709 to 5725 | -0.01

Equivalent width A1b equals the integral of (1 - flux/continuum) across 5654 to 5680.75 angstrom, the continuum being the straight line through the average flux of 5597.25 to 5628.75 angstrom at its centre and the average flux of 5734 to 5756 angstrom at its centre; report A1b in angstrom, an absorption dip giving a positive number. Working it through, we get 0.3 angstrom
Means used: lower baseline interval 13.3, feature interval 13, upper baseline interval 13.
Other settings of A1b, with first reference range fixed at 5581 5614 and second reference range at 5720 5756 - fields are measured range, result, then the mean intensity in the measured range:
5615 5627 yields 0.1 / 13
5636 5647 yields 1.2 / 11.7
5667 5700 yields -0.2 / 13.3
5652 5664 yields -0.5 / 13.7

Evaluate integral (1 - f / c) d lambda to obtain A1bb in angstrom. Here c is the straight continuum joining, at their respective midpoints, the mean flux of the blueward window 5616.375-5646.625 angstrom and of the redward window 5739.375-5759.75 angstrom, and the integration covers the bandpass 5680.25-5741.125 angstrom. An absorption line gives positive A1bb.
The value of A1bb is -2.3 angstrom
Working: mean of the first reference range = 12.9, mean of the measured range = 13.5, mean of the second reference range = 13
